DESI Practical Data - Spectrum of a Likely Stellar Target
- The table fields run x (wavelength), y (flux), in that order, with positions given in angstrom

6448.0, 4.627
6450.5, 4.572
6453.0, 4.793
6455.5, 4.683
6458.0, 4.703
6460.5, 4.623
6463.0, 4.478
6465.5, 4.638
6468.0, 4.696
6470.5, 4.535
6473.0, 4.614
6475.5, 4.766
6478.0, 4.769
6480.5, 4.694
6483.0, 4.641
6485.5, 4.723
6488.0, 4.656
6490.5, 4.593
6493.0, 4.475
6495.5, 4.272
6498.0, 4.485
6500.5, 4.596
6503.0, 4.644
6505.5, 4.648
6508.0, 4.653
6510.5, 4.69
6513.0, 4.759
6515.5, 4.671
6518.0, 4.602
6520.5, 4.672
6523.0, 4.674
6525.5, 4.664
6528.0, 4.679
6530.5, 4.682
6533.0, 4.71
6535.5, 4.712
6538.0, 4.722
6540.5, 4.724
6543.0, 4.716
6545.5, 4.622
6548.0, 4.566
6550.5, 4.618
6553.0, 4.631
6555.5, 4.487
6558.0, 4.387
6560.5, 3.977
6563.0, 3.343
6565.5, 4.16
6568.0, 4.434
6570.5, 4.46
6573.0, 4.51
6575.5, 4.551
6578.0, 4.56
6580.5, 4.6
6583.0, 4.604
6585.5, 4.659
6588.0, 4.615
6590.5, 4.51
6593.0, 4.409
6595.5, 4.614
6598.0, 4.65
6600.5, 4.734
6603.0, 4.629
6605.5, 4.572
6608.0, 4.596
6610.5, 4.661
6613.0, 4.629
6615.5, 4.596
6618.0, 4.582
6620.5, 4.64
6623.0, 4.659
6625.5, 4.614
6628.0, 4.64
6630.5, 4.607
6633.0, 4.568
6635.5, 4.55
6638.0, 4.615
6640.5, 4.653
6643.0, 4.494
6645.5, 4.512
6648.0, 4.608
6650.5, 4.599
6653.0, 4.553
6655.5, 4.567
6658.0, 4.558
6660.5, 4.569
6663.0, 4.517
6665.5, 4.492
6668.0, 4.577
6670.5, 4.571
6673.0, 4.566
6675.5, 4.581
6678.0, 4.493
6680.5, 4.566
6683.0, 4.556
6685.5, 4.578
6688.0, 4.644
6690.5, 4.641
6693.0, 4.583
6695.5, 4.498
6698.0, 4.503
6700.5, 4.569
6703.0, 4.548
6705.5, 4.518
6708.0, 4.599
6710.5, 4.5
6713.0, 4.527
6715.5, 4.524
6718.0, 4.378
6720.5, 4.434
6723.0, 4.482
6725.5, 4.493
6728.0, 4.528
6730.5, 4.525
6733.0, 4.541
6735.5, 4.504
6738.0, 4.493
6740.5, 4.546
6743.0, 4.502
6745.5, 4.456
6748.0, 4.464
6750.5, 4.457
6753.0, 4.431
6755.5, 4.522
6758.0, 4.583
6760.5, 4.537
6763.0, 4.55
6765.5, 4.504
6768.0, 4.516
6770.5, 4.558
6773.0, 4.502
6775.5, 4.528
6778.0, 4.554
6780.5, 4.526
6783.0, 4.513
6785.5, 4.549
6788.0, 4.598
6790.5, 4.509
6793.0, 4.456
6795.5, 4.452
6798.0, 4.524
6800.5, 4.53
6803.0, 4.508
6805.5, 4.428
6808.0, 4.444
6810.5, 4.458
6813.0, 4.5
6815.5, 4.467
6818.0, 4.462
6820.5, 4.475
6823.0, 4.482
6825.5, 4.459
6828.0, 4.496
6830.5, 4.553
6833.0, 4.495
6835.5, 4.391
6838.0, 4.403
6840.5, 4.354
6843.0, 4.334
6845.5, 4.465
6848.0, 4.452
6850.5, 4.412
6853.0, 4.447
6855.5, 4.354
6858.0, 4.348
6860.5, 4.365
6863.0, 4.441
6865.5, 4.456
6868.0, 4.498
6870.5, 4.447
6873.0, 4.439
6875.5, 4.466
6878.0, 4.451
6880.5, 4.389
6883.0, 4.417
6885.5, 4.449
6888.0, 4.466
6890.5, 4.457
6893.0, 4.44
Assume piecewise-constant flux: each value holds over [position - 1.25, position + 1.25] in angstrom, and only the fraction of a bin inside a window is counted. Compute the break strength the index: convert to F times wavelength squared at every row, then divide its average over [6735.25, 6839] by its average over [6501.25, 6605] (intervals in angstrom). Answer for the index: 1.06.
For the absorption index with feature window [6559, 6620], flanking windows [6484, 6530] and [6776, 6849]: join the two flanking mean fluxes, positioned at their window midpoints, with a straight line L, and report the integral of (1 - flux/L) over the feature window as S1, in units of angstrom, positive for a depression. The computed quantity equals 1.3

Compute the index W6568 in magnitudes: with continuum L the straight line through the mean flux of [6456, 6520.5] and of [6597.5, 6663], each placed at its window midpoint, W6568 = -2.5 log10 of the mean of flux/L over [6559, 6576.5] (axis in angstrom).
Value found 0.10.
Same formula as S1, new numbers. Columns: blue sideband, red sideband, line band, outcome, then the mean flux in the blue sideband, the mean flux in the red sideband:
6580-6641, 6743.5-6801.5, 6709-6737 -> 0.29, 4.61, 4.51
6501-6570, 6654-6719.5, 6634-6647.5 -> -0.06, 4.55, 4.55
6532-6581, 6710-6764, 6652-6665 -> -0.18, 4.47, 4.5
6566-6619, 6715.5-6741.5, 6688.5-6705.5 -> -0.17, 4.57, 4.49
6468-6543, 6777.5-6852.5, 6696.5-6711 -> -0.01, 4.65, 4.47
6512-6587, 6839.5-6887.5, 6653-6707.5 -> -0.83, 4.54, 4.42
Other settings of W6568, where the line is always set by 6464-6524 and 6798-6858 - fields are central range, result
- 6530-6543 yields -0.02 mag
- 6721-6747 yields 0.00 mag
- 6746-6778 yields -0.01 mag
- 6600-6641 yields -0.01 mag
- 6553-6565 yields 0.12 mag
